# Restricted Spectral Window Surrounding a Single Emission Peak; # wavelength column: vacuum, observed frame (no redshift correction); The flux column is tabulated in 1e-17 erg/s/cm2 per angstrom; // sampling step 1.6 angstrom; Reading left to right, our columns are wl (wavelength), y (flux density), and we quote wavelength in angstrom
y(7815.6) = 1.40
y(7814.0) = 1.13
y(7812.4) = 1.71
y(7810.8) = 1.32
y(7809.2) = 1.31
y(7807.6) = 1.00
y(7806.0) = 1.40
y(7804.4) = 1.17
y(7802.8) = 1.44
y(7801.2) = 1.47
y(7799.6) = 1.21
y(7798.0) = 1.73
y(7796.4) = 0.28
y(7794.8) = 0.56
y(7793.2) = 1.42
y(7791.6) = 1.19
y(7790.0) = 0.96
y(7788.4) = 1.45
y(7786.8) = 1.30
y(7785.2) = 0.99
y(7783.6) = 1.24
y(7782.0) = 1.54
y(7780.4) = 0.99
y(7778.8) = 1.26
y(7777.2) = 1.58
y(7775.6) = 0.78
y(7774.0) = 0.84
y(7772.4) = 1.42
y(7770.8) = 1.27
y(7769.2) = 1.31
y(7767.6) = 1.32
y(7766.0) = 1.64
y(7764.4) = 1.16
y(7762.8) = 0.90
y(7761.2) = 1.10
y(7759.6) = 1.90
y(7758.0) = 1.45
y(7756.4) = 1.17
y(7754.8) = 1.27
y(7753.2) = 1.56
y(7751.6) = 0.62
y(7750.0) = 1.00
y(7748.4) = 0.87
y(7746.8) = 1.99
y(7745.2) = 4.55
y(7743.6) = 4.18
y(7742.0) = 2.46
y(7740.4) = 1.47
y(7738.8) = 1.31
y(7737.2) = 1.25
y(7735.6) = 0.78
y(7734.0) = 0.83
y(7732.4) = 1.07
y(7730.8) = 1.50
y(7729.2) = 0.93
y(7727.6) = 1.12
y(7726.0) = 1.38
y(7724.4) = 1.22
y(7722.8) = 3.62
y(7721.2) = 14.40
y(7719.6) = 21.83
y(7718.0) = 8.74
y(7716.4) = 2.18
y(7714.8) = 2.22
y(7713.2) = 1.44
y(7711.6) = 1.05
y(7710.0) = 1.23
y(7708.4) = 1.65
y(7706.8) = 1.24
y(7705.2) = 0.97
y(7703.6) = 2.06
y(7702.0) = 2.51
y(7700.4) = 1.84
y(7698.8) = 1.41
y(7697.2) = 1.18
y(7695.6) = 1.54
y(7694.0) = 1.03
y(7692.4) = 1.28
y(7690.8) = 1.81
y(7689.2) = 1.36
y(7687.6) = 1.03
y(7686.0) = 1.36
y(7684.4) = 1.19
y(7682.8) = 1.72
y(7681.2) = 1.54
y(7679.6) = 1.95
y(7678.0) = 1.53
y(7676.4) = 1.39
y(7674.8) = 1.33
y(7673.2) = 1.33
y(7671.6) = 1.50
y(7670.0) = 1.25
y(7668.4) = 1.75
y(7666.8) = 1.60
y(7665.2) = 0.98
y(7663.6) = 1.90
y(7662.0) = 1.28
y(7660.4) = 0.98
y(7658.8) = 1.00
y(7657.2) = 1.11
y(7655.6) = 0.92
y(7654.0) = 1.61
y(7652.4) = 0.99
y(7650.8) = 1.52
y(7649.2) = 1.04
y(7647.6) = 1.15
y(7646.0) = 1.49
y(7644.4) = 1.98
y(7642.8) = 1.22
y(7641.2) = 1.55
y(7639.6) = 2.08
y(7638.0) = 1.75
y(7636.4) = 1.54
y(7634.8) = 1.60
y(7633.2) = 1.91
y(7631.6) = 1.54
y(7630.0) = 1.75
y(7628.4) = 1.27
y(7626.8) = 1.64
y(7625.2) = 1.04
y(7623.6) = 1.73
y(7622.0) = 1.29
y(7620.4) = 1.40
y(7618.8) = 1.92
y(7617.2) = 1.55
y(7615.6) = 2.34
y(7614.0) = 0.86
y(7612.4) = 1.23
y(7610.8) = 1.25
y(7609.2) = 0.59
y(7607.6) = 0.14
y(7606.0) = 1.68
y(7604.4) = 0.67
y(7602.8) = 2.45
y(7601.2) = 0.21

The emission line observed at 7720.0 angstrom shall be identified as H-alpha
